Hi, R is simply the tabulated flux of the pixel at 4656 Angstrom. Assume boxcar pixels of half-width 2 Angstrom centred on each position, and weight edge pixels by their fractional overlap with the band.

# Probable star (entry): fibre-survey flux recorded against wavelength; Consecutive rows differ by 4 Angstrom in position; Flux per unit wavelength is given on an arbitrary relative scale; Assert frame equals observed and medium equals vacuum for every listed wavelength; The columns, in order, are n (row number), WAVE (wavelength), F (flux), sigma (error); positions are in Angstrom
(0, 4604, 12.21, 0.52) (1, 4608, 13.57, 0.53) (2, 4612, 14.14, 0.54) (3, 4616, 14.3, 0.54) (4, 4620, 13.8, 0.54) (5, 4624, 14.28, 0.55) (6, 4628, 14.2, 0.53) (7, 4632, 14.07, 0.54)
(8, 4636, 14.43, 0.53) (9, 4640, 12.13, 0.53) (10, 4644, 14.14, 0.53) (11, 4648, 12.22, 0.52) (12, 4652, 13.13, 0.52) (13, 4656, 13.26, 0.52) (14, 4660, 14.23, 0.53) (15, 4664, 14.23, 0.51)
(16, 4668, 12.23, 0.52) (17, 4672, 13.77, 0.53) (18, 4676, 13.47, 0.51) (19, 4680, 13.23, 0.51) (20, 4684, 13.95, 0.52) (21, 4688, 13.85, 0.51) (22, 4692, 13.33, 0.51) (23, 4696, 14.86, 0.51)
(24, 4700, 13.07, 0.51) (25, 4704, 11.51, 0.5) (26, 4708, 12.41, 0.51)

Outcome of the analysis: 13.26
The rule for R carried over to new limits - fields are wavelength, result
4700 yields 13.07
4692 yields 13.33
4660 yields 14.23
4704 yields 11.51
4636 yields 14.43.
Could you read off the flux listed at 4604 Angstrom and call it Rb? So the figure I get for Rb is 12.21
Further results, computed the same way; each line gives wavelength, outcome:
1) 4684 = 13.95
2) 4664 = 14.23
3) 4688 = 13.85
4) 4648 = 12.22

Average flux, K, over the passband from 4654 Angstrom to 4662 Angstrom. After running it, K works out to 13.7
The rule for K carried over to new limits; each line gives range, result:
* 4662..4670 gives 13.2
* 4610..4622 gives 14.1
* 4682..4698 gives 14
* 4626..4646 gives 13.8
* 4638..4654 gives 12.9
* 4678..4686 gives 13.6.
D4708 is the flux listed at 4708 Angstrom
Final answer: 12.41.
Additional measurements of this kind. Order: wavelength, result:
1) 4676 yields 13.47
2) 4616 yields 14.3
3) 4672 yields 13.77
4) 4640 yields 12.13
